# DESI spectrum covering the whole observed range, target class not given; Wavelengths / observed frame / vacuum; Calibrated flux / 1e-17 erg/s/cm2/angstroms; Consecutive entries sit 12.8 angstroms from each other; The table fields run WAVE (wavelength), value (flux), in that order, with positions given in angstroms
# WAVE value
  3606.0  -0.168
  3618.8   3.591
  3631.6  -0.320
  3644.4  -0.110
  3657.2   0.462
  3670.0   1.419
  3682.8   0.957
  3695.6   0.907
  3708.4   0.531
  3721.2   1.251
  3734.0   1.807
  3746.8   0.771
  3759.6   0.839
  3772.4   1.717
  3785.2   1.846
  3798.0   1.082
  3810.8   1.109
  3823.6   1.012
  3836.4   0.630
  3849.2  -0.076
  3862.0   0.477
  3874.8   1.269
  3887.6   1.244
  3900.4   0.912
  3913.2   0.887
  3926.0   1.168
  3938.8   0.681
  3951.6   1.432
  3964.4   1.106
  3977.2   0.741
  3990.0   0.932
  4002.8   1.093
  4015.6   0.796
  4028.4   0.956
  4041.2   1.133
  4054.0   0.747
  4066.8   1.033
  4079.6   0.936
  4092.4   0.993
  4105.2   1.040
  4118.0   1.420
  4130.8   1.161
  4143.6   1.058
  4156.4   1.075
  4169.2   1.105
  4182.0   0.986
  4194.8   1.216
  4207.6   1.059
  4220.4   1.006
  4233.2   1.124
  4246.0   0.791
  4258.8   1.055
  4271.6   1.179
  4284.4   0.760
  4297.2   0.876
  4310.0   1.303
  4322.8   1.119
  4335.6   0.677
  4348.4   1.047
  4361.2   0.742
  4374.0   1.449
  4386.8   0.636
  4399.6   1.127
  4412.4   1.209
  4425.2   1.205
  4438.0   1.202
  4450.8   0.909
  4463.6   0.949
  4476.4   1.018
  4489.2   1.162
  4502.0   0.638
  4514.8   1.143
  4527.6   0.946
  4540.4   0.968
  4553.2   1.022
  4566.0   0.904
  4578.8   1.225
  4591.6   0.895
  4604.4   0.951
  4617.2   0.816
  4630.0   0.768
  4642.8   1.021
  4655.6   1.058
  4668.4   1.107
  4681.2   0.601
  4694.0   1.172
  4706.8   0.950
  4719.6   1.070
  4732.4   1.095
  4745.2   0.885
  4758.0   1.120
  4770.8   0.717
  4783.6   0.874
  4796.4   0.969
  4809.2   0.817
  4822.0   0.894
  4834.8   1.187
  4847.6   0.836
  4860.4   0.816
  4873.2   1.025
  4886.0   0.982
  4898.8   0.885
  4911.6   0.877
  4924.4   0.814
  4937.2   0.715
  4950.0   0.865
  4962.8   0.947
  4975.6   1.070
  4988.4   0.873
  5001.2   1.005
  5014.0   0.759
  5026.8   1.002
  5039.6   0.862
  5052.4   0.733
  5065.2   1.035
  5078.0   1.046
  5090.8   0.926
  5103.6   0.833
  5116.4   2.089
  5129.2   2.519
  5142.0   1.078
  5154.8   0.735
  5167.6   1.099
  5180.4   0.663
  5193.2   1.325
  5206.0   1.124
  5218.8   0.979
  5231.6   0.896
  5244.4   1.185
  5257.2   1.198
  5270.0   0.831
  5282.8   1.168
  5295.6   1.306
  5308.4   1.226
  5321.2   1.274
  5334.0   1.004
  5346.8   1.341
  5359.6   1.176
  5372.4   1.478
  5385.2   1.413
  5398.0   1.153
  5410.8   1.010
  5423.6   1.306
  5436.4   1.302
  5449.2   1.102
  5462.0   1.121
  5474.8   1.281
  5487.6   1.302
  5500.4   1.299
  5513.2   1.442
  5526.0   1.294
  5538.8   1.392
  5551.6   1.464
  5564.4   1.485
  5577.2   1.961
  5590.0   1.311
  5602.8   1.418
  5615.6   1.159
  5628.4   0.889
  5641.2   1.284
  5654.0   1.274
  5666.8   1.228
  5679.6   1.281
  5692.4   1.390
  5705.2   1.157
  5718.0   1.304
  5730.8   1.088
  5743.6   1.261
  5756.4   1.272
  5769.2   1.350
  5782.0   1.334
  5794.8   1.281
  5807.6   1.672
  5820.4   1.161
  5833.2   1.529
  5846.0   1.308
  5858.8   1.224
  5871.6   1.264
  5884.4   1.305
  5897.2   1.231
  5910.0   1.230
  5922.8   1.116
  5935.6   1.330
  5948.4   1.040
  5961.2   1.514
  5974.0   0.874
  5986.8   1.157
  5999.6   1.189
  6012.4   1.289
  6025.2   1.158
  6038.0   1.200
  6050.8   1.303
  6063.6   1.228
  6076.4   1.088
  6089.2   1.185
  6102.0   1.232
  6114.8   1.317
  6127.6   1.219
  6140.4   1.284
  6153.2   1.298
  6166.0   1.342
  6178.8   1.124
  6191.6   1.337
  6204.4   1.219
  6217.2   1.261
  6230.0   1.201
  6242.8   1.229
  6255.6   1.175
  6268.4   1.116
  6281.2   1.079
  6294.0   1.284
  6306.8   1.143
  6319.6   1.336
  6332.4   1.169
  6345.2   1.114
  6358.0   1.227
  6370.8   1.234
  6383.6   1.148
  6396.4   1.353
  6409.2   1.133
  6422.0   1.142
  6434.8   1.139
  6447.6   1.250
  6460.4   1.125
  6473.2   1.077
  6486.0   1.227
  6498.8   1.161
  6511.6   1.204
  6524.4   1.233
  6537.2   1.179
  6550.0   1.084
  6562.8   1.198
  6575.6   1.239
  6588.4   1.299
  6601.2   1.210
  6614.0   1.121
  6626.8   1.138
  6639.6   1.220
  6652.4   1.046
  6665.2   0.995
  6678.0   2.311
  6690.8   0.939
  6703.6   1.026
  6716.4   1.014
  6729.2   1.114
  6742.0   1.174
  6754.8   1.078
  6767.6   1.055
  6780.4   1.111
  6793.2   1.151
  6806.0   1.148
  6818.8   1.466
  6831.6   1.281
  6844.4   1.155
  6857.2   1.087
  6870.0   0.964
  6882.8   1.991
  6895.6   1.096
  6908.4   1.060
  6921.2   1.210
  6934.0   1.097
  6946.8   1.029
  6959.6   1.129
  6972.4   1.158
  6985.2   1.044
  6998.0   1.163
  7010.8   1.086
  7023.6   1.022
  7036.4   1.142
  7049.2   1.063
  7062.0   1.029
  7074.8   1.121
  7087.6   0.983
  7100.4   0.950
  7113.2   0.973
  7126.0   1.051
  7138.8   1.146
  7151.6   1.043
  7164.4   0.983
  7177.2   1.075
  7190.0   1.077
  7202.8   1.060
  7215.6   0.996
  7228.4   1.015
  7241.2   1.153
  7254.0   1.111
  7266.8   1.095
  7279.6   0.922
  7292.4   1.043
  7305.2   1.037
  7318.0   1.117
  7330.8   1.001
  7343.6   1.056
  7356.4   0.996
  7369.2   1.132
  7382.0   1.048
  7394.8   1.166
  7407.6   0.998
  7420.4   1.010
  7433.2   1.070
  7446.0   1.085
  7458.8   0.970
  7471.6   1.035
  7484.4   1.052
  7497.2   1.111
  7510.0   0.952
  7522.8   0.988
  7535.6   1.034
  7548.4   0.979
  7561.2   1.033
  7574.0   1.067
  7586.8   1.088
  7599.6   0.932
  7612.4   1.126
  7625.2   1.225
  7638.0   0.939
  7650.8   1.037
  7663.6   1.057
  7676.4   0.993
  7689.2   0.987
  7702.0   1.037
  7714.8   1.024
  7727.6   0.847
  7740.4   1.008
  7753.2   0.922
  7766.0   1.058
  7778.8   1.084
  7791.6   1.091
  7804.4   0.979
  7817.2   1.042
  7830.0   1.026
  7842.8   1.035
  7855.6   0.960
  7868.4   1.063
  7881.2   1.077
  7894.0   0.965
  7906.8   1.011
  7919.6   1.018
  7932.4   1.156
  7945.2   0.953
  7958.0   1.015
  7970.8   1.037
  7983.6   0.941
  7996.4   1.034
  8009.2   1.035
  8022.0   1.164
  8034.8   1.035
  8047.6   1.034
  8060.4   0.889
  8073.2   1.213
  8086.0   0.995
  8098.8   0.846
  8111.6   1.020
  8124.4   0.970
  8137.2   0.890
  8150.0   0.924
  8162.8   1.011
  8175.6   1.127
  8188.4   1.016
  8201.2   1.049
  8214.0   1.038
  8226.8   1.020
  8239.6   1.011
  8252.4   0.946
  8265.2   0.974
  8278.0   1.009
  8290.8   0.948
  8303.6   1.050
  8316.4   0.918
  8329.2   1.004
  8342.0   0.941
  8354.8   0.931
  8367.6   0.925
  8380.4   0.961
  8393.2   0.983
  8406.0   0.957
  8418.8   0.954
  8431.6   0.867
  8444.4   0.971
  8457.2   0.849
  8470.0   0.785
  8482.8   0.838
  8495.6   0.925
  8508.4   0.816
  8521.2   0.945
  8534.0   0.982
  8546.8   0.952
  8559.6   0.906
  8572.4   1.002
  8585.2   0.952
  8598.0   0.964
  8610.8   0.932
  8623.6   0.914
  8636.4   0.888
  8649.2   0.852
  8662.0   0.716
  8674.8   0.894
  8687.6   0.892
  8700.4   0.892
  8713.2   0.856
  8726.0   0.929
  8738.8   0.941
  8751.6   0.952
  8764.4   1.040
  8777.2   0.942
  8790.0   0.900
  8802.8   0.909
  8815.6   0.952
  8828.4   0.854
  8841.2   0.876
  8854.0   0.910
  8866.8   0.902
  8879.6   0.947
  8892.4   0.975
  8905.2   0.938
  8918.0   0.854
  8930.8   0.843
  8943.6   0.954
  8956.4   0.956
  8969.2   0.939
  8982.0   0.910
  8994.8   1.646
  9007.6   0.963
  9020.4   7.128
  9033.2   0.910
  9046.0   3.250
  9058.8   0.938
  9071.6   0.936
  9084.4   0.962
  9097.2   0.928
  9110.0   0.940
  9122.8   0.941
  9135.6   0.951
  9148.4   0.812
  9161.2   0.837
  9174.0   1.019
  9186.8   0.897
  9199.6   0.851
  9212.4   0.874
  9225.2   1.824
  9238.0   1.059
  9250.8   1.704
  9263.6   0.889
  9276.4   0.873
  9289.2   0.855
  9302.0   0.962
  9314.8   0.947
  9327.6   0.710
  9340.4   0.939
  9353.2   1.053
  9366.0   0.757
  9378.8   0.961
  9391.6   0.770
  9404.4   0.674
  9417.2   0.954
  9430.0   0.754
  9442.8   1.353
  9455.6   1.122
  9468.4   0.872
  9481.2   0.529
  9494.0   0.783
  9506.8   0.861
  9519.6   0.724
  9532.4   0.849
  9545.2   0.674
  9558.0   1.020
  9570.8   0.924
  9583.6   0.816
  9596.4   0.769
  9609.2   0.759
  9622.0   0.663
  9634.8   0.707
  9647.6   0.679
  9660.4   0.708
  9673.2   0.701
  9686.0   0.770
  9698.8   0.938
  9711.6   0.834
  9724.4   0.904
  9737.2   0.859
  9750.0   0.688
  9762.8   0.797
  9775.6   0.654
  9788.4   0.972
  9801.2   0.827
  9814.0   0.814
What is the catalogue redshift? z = 0.37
